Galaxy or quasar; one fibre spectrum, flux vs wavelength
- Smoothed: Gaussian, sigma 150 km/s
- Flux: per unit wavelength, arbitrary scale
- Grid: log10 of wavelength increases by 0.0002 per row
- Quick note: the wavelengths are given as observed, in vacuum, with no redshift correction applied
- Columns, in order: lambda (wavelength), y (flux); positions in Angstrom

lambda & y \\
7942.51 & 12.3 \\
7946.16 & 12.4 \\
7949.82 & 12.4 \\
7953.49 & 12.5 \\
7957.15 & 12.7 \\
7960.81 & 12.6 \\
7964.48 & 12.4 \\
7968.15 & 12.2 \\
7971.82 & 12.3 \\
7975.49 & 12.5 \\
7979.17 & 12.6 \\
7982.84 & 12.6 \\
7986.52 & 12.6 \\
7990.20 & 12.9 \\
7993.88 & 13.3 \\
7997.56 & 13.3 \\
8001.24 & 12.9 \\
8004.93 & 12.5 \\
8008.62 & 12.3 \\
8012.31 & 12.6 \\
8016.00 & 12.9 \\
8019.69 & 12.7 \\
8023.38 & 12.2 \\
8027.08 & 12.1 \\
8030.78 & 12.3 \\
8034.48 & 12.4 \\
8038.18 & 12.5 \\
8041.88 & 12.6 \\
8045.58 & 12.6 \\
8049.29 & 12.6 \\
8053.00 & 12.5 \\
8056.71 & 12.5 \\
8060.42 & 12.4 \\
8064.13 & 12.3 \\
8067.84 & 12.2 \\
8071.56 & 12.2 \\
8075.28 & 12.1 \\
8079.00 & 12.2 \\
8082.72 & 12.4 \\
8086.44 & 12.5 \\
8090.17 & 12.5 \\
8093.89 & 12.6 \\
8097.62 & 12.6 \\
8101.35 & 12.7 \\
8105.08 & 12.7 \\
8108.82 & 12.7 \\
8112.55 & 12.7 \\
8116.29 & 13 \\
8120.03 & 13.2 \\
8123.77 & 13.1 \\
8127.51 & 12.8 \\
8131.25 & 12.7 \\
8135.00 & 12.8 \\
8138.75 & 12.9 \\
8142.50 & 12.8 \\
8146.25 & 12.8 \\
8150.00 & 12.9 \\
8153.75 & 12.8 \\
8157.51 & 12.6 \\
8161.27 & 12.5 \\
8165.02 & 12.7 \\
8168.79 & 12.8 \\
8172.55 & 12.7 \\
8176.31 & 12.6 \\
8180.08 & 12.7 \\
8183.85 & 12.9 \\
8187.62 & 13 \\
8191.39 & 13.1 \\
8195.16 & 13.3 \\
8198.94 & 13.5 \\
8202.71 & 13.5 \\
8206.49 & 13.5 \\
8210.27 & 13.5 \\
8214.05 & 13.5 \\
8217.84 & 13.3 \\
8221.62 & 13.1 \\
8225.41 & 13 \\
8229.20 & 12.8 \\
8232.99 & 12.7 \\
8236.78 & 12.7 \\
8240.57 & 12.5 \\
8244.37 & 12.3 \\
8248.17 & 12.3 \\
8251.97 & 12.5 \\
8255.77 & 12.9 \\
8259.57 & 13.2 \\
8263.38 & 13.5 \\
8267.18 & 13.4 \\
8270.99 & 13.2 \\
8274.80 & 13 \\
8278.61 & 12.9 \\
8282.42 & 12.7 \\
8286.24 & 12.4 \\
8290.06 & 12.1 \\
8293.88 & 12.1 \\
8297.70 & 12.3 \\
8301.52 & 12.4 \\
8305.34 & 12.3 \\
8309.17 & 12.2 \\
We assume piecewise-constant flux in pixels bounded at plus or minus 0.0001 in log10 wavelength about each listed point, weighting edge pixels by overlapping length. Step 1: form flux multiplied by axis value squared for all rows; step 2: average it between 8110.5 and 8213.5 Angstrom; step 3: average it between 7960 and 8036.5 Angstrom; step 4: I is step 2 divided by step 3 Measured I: 1.1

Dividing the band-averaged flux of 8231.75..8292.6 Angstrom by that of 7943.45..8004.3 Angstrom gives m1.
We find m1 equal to 1.01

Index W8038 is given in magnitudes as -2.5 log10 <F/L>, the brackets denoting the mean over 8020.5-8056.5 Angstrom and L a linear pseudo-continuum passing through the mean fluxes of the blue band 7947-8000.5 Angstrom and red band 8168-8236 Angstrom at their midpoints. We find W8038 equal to 0.029 mag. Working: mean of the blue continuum 12.6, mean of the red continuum 13.1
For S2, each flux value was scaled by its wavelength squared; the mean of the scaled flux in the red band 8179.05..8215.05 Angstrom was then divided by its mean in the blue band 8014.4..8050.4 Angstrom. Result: 1.11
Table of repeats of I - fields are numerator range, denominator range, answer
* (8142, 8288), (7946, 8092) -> 1.08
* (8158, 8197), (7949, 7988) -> 1.08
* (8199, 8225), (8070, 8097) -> 1.12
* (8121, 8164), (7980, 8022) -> 1.04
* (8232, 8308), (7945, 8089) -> 1.08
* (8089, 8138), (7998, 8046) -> 1.04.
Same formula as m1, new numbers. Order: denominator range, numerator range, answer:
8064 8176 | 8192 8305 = 1.02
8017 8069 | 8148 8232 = 1.05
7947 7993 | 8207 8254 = 1.03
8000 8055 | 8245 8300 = 1.02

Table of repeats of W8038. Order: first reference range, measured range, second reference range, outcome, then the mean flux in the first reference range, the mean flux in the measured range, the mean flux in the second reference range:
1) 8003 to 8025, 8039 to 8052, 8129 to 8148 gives 0.00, 12.5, 12.6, 12.8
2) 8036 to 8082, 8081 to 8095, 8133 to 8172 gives 0.00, 12.4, 12.5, 12.8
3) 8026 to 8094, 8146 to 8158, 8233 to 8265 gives -0.02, 12.4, 12.8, 12.7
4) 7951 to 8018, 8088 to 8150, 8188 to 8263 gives 0.01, 12.6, 12.8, 13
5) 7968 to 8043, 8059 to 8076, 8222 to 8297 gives 0.03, 12.6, 12.2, 12.7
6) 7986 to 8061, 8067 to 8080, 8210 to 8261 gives 0.04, 12.6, 12.2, 12.9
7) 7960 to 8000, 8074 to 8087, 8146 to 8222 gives 0.05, 12.7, 12.3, 13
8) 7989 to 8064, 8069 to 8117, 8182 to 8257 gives 0.02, 12.6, 12.5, 13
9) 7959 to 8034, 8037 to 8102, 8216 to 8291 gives 0.02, 12.6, 12.4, 12.8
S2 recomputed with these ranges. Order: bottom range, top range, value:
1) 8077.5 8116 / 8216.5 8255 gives 1.05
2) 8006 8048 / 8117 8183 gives 1.06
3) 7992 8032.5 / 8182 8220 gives 1.10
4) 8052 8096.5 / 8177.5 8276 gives 1.09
